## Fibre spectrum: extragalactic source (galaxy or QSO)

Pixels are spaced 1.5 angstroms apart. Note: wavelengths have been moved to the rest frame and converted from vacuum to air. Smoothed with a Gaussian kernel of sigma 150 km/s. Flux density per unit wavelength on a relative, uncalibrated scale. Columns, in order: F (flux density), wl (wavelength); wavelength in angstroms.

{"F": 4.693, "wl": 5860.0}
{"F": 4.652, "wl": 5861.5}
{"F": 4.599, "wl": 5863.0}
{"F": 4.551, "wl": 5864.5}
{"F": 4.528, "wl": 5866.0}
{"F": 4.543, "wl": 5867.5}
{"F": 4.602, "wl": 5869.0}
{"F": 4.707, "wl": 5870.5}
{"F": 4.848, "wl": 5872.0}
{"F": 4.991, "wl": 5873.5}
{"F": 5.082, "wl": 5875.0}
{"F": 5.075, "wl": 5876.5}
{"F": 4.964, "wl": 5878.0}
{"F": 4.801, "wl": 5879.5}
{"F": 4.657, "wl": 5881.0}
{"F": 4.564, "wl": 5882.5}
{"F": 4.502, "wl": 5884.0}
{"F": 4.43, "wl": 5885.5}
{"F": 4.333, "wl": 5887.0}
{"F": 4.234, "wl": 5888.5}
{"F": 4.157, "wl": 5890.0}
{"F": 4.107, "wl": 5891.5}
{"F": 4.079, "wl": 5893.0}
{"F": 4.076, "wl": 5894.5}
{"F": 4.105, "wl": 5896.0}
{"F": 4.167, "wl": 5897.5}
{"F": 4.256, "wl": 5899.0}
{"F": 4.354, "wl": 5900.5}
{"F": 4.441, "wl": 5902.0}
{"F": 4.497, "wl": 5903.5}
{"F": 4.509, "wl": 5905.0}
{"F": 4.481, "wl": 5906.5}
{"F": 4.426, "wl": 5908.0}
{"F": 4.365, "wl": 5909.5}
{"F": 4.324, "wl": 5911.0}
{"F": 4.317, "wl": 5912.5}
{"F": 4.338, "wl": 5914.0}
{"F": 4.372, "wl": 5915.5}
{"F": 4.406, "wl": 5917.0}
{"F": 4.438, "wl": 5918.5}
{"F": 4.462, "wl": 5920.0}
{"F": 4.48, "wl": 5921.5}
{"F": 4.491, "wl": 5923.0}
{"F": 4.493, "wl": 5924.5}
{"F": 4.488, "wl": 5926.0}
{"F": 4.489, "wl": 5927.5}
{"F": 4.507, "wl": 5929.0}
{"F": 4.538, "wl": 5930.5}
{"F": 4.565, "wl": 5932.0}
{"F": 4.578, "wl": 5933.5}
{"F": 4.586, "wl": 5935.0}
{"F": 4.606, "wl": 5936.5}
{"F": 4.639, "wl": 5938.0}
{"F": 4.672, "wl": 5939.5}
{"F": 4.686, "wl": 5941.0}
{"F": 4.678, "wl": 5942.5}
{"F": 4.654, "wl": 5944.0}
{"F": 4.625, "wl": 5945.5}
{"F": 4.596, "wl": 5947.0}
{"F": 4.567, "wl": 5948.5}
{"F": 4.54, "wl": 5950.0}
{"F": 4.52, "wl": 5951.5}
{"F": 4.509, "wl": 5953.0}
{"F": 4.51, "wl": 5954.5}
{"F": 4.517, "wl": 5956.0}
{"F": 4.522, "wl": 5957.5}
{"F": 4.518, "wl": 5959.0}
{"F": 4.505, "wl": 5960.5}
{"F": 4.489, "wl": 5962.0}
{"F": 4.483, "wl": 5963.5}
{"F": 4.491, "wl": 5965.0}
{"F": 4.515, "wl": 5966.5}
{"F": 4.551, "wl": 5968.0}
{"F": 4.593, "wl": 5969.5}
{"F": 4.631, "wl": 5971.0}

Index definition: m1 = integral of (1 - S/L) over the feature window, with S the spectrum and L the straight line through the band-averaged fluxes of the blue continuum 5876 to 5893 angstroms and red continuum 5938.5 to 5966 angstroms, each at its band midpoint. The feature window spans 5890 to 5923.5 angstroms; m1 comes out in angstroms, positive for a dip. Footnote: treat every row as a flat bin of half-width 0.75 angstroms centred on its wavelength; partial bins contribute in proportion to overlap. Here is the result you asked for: 1.38 angstroms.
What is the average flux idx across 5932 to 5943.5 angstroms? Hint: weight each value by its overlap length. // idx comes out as 4.63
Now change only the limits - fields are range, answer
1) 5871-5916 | 4.46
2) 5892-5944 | 4.44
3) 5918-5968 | 4.54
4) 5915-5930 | 4.47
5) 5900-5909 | 4.45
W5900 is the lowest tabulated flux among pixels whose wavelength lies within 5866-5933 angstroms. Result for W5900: 4.076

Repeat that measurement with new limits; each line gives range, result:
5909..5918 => 4.317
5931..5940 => 4.565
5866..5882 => 4.528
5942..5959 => 4.509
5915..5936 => 4.372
